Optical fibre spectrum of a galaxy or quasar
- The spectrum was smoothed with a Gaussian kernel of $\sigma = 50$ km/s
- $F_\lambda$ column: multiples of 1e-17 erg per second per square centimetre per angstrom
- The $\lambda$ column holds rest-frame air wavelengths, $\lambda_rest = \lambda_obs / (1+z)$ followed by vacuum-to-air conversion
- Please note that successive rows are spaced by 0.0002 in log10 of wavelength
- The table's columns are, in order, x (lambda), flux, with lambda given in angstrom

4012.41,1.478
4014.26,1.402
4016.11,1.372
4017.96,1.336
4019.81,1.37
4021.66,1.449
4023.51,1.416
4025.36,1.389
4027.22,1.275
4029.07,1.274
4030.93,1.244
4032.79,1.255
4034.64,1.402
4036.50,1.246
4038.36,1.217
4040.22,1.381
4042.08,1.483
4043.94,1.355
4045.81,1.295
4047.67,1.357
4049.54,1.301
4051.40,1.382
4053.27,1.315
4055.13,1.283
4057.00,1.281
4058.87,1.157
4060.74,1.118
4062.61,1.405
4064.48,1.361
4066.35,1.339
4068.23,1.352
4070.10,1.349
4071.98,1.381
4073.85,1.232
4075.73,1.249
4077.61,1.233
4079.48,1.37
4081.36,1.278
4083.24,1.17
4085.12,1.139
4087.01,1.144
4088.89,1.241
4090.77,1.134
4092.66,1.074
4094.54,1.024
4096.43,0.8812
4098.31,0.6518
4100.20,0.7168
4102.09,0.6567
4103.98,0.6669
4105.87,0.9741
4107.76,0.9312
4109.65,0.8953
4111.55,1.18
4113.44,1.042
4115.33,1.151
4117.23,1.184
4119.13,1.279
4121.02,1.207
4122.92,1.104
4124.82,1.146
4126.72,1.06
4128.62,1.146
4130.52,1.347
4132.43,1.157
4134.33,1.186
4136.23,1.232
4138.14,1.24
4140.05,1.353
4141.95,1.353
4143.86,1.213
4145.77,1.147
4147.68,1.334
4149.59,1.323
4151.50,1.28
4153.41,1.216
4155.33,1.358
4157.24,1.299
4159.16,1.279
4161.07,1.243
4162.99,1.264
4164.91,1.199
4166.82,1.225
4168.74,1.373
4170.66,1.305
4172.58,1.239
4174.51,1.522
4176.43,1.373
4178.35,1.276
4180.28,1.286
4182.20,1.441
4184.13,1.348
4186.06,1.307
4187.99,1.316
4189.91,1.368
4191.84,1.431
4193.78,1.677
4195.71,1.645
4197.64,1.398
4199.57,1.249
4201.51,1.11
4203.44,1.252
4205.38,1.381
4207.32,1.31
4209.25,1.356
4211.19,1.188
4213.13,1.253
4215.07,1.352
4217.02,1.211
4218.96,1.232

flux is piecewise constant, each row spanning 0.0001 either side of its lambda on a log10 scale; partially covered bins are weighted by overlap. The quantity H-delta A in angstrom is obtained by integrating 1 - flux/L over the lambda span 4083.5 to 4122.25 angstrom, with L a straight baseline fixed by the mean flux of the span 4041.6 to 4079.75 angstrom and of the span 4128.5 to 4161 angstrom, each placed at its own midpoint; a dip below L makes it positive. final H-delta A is 8.3 angstrom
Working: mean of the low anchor 1.31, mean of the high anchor 1.26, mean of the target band 1.01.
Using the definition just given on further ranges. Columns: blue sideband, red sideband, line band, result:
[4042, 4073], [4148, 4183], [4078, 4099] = 3.3 angstrom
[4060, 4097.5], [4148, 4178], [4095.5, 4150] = 7.4 angstrom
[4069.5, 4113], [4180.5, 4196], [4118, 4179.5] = 0.9 angstrom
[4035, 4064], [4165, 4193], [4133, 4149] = 0.9 angstrom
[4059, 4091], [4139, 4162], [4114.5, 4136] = 1.6 angstrom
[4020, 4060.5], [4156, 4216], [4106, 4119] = 2.5 angstrom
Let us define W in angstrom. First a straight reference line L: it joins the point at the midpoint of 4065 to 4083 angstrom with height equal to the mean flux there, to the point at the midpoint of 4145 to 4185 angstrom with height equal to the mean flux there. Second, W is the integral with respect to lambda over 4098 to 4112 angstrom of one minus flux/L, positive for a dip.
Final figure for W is 5.1 angstrom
